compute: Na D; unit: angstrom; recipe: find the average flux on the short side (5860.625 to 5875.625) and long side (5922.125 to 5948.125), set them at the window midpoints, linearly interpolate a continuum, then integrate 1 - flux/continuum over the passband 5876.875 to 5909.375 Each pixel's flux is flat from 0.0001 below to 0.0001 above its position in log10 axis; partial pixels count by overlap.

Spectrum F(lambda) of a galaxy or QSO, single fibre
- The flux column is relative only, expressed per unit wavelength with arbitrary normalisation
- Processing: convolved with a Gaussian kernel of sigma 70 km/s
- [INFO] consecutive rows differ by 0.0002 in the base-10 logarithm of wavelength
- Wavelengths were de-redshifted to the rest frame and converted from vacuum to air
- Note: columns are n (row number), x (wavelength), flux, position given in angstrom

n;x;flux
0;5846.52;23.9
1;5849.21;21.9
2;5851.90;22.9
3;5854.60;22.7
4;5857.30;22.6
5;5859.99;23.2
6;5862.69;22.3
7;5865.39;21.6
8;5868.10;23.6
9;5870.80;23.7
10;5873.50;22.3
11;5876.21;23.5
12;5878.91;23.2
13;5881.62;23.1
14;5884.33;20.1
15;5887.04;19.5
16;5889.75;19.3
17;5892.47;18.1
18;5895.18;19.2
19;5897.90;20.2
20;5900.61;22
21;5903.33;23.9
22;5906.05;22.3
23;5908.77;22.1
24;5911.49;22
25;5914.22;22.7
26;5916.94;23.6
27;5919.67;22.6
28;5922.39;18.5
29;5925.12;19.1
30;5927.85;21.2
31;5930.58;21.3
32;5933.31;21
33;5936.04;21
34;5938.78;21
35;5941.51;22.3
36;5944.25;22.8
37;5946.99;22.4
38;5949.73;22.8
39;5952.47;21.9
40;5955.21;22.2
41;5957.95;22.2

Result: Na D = 1.5 angstrom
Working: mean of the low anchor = 22.8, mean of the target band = 21.1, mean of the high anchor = 21.2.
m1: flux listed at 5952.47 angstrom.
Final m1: 21.9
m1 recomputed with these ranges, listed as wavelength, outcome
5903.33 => 23.9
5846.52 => 23.9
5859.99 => 23.2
